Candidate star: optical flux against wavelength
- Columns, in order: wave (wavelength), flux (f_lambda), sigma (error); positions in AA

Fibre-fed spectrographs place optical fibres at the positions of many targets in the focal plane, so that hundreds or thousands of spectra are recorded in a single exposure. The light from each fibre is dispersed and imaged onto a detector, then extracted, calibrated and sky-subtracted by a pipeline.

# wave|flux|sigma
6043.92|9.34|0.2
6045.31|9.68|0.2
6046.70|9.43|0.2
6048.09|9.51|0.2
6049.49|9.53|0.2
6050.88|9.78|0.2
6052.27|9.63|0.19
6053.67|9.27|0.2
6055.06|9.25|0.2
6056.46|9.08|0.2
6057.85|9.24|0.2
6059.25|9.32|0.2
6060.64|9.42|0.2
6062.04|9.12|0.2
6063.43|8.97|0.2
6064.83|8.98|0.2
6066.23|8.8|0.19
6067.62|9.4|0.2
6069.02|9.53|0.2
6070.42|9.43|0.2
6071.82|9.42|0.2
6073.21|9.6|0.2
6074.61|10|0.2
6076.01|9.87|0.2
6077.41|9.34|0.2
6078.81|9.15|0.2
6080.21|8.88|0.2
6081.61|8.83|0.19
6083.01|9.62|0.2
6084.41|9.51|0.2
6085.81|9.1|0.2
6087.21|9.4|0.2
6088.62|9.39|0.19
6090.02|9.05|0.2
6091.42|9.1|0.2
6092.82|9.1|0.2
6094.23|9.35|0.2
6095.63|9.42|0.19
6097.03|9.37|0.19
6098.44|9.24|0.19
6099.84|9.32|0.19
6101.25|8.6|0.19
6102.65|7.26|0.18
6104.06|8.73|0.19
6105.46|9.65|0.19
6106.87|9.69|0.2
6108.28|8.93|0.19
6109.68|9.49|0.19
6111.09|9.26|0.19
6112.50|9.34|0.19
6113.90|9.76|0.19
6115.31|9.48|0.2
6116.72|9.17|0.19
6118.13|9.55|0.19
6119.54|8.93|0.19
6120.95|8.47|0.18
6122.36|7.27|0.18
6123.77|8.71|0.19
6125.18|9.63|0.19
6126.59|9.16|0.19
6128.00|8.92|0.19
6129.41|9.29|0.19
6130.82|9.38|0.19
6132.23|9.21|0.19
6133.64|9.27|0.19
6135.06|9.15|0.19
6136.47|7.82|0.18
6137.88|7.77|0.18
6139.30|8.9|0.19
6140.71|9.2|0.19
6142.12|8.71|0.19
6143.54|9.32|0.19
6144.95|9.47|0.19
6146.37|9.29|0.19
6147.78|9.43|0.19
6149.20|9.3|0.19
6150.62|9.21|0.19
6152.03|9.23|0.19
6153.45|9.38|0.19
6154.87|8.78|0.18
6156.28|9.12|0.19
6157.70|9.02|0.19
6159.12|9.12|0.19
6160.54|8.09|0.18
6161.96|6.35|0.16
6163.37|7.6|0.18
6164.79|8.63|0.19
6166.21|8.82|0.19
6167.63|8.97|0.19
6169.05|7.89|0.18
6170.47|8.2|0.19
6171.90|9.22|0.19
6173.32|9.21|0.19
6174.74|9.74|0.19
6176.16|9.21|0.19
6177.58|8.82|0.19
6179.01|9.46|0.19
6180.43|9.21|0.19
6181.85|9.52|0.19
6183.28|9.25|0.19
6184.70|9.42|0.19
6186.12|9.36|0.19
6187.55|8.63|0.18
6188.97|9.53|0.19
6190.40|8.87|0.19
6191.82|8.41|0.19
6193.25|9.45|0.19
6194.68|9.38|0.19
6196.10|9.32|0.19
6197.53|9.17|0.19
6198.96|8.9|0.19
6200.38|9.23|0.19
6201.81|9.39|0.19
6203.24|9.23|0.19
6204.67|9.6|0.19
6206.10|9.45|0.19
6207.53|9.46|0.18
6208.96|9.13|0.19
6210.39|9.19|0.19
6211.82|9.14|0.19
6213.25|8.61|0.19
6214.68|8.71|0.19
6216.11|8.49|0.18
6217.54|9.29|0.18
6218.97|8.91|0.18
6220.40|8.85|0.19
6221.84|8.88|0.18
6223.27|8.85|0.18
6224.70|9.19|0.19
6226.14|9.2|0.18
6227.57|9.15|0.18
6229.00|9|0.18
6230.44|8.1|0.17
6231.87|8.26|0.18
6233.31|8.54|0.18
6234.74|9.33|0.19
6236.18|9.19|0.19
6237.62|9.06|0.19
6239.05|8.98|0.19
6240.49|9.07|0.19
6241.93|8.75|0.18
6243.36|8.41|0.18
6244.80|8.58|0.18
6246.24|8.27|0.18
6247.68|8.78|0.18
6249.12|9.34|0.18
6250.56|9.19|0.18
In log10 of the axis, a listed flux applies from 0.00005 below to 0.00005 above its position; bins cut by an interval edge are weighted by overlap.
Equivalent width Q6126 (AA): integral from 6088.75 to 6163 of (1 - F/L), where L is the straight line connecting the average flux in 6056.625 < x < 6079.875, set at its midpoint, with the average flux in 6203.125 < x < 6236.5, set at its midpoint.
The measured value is 1.7 AA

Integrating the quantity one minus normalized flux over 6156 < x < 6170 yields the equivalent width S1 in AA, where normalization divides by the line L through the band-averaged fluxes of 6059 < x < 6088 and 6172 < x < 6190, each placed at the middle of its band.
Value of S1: 1.43 AA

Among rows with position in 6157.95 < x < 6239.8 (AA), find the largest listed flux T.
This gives 9.74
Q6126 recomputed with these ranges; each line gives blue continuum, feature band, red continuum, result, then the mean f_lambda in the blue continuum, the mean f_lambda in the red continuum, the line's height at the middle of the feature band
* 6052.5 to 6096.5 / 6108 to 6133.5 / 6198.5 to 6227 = 0.3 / 9.29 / 9.09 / 9.22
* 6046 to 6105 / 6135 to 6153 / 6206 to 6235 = 0.2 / 9.25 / 8.92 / 9.09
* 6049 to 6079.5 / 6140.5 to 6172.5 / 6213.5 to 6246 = 1.0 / 9.37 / 8.84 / 9.08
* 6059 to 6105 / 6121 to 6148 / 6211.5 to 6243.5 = 0.5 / 9.2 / 8.87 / 9.08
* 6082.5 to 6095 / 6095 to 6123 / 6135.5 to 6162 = 0.3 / 9.29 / 8.88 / 9.15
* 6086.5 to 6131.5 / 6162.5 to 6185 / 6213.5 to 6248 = 0.1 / 9.11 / 8.82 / 8.96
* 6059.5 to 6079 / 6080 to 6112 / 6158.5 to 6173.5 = -0.2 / 9.37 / 8.34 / 9.08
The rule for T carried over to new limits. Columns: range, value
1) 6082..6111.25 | 9.69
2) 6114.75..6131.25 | 9.63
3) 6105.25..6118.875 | 9.76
